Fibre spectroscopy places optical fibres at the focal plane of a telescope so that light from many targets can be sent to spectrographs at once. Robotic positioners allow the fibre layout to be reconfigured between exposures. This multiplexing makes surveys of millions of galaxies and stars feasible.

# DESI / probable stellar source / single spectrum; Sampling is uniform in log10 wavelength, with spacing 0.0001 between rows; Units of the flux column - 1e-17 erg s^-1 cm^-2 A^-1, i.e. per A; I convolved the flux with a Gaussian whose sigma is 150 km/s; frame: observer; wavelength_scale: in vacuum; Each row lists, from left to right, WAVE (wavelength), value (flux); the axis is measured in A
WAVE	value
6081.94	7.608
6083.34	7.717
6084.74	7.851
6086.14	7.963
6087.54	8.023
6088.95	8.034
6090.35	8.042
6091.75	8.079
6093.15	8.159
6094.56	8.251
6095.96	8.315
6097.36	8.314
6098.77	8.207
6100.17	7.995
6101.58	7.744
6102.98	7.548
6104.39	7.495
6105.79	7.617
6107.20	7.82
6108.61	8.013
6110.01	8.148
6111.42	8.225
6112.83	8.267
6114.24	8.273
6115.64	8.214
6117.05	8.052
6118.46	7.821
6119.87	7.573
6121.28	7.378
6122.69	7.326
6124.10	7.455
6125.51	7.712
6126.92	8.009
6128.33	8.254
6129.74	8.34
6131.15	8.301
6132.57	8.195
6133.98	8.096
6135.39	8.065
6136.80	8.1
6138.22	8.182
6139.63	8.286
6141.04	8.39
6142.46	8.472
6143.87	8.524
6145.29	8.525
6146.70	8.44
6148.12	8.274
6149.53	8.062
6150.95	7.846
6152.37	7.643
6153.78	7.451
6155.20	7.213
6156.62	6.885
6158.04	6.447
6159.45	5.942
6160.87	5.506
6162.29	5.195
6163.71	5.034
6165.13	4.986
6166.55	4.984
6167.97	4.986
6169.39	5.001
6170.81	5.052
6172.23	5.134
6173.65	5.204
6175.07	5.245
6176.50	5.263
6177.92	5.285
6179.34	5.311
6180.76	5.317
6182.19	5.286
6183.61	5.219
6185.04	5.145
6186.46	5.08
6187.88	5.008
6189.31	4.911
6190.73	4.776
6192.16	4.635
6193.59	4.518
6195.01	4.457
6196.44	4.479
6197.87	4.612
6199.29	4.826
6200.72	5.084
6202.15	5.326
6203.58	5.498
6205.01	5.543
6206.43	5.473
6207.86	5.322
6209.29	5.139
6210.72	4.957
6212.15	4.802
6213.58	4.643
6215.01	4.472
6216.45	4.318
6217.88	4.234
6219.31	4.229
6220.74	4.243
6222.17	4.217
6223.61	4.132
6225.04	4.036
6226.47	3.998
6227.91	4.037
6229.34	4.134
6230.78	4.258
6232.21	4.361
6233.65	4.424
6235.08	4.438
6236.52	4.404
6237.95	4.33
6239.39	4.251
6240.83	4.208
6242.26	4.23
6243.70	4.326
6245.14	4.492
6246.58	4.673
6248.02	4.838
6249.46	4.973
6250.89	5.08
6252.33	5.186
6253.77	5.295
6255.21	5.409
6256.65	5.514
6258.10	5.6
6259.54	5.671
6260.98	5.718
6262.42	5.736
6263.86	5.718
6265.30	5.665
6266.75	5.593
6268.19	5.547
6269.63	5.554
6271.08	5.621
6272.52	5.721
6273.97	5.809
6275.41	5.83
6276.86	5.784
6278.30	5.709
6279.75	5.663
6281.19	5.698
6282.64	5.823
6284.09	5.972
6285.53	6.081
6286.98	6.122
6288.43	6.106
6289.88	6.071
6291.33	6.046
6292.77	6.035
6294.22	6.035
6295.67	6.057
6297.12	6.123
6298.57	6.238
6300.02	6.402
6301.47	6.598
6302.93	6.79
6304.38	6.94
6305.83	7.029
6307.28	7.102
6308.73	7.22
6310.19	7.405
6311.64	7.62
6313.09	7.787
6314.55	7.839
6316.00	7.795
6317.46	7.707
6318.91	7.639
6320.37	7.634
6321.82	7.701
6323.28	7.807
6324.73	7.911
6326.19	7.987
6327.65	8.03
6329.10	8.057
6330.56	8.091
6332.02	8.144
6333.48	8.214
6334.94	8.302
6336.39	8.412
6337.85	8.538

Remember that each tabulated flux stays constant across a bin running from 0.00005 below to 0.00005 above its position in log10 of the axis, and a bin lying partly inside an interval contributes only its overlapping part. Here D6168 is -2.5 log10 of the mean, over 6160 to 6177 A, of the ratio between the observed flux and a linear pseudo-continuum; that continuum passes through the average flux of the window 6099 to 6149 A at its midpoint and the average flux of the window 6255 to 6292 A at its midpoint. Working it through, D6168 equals 0.39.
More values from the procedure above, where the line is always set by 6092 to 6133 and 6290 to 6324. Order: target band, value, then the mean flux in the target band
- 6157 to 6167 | 0.37 mag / 5.5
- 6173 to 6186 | 0.41 mag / 5.25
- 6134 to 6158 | -0.02 mag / 7.98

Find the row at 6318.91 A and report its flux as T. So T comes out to 7.639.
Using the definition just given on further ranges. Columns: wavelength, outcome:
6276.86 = 5.784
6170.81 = 5.052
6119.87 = 7.573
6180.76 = 5.317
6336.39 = 8.412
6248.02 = 4.838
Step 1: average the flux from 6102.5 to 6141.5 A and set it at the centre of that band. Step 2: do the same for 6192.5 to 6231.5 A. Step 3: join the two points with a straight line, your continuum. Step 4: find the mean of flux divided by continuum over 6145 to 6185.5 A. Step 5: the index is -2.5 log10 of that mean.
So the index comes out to 0.064 mag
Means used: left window 7.97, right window 4.63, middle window 6.04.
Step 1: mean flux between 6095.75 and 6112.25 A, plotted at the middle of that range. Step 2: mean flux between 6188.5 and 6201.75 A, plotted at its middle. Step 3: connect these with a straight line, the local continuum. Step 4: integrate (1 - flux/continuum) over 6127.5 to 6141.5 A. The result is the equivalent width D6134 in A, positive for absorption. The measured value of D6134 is -2.8 A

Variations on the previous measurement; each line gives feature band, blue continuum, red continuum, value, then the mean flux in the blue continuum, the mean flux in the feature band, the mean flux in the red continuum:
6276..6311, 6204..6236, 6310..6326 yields 3.3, 4.53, 6.3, 7.73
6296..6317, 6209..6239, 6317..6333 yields 0.6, 4.36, 7.05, 7.89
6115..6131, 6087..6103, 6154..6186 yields -1.7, 8.08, 7.85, 5.46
